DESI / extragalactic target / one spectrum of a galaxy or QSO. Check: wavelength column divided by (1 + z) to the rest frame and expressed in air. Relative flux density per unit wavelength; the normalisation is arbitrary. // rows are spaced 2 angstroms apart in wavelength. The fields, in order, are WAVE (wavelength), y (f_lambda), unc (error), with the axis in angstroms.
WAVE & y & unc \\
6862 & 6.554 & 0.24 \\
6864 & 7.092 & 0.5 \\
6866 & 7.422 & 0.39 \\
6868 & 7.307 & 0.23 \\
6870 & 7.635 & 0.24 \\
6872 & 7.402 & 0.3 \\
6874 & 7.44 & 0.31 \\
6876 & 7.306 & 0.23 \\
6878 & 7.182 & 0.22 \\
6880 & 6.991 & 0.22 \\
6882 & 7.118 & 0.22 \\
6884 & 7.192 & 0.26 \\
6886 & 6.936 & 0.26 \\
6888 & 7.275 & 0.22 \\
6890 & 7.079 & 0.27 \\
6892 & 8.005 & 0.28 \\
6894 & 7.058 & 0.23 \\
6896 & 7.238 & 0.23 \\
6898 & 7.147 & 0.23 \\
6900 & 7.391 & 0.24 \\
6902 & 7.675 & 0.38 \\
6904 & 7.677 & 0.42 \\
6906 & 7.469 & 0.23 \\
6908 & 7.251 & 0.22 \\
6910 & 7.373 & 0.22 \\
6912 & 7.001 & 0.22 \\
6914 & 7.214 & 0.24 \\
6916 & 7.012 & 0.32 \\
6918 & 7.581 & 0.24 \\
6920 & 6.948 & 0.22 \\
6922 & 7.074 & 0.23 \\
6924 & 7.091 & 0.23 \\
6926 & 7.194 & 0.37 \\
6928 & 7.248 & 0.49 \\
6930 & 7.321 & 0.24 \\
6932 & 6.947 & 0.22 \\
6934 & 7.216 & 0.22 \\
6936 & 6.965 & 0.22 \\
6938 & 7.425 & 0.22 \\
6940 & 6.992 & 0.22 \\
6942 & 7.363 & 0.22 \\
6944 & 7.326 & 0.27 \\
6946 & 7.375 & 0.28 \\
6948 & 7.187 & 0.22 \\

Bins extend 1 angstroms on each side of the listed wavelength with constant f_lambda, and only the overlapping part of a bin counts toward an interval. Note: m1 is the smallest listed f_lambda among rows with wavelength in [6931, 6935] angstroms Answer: 6.947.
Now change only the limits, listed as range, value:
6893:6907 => 7.058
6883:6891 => 6.936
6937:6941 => 6.992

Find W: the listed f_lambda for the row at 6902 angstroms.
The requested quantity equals 7.675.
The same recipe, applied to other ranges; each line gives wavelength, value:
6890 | 7.079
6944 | 7.326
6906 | 7.469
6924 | 7.091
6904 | 7.677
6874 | 7.44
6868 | 7.307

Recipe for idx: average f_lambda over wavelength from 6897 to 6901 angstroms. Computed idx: 7.27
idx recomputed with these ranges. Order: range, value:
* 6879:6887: 7.06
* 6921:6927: 7.12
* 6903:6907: 7.57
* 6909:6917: 7.15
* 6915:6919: 7.3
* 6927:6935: 7.18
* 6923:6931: 7.21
